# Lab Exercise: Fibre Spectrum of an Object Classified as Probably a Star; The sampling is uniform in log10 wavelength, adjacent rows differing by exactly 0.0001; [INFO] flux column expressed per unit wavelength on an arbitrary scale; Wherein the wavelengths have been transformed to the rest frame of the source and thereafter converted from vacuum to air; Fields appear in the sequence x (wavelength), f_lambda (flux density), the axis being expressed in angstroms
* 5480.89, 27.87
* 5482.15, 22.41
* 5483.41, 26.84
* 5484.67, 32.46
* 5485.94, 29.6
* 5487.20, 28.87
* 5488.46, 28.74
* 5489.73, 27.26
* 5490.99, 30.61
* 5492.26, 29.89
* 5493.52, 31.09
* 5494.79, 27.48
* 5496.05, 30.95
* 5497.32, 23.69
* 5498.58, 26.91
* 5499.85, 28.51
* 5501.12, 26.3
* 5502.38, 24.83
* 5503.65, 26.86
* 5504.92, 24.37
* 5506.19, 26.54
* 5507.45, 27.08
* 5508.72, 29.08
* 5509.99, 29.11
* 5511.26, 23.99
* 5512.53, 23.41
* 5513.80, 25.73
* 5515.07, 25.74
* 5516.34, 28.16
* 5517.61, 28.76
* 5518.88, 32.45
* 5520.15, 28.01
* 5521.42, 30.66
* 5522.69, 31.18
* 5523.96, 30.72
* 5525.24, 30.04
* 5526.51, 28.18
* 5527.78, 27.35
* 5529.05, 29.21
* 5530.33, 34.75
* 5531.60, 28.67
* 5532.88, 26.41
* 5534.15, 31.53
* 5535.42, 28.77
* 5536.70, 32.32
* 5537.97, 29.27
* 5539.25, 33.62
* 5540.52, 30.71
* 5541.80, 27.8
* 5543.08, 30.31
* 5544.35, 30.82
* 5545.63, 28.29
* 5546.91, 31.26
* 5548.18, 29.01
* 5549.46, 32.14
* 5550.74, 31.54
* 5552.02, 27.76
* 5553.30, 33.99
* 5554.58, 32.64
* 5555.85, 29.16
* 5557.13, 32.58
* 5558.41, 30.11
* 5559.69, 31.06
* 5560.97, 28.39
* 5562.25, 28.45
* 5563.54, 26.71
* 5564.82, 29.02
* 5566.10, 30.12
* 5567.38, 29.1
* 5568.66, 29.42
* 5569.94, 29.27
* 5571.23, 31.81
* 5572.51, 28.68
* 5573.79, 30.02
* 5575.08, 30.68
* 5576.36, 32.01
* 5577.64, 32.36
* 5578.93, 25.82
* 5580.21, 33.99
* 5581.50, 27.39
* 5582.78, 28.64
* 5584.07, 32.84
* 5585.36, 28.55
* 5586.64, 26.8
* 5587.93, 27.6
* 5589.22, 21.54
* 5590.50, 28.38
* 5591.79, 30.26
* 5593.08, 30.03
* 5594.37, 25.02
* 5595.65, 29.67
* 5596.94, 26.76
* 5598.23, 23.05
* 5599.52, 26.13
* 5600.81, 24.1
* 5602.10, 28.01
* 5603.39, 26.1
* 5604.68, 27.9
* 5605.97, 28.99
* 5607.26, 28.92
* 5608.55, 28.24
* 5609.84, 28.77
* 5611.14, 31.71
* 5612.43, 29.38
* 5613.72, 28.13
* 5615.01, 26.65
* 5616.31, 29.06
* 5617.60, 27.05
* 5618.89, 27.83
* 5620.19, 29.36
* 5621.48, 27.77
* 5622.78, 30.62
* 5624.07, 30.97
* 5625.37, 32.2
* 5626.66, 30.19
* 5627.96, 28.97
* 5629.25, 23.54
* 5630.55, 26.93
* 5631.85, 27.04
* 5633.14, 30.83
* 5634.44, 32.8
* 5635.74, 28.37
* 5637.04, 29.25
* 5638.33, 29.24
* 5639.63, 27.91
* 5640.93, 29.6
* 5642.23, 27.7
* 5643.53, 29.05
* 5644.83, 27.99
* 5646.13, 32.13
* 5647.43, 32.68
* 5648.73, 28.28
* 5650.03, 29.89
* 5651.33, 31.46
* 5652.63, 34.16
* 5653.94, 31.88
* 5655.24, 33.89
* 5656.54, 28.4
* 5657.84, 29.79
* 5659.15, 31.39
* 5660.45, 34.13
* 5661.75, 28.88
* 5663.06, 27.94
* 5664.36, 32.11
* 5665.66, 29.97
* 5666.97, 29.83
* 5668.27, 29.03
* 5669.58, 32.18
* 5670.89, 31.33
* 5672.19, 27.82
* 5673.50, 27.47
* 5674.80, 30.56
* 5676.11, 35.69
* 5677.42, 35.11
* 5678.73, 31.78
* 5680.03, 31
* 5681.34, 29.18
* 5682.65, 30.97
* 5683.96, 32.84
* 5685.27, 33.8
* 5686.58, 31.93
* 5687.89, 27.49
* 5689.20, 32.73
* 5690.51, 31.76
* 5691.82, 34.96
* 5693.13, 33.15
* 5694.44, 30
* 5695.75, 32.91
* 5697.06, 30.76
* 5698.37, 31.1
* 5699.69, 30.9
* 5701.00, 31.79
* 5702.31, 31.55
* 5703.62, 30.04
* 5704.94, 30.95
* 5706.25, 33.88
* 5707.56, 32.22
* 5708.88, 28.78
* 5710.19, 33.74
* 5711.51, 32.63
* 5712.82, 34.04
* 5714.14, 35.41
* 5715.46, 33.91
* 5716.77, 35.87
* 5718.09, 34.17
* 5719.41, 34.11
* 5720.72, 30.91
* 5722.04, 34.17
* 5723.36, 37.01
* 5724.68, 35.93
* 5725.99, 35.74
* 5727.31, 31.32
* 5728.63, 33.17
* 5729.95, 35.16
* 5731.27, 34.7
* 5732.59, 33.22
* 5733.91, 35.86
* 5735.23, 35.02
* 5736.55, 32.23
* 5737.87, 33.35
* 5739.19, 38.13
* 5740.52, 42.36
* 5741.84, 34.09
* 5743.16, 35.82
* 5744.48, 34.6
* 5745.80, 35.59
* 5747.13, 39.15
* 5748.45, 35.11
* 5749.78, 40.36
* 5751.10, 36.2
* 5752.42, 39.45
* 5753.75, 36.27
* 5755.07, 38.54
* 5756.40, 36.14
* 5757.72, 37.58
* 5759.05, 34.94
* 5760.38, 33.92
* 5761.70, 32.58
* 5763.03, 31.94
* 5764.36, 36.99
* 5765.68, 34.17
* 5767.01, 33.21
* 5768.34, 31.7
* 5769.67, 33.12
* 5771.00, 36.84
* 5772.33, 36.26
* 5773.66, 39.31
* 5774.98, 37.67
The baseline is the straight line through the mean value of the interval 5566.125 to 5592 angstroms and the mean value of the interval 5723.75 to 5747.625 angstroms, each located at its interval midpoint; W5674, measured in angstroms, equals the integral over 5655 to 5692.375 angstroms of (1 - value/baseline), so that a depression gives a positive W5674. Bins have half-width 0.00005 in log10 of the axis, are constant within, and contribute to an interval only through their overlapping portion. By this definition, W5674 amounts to 2.0 angstroms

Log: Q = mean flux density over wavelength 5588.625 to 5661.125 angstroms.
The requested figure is 28.9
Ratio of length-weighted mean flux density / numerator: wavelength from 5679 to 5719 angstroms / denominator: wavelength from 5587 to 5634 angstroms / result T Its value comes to 1.15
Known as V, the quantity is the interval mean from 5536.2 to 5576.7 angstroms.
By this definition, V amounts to 30.2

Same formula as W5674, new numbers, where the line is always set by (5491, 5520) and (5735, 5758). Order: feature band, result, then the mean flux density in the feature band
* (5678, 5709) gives 2.74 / 31.6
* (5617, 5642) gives 2.50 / 29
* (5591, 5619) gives 3.07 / 27.8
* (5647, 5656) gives 0.37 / 31.7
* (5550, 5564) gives -0.43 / 30.3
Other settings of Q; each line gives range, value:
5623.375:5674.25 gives 29.9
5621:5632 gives 28.8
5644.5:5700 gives 31.2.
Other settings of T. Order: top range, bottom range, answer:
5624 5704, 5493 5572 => 1.05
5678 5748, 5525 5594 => 1.12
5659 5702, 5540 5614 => 1.08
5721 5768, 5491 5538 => 1.25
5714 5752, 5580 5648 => 1.24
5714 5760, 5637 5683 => 1.16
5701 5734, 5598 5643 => 1.18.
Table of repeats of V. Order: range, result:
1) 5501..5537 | 28.3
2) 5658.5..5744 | 32.7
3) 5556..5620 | 28.6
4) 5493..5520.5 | 27.2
